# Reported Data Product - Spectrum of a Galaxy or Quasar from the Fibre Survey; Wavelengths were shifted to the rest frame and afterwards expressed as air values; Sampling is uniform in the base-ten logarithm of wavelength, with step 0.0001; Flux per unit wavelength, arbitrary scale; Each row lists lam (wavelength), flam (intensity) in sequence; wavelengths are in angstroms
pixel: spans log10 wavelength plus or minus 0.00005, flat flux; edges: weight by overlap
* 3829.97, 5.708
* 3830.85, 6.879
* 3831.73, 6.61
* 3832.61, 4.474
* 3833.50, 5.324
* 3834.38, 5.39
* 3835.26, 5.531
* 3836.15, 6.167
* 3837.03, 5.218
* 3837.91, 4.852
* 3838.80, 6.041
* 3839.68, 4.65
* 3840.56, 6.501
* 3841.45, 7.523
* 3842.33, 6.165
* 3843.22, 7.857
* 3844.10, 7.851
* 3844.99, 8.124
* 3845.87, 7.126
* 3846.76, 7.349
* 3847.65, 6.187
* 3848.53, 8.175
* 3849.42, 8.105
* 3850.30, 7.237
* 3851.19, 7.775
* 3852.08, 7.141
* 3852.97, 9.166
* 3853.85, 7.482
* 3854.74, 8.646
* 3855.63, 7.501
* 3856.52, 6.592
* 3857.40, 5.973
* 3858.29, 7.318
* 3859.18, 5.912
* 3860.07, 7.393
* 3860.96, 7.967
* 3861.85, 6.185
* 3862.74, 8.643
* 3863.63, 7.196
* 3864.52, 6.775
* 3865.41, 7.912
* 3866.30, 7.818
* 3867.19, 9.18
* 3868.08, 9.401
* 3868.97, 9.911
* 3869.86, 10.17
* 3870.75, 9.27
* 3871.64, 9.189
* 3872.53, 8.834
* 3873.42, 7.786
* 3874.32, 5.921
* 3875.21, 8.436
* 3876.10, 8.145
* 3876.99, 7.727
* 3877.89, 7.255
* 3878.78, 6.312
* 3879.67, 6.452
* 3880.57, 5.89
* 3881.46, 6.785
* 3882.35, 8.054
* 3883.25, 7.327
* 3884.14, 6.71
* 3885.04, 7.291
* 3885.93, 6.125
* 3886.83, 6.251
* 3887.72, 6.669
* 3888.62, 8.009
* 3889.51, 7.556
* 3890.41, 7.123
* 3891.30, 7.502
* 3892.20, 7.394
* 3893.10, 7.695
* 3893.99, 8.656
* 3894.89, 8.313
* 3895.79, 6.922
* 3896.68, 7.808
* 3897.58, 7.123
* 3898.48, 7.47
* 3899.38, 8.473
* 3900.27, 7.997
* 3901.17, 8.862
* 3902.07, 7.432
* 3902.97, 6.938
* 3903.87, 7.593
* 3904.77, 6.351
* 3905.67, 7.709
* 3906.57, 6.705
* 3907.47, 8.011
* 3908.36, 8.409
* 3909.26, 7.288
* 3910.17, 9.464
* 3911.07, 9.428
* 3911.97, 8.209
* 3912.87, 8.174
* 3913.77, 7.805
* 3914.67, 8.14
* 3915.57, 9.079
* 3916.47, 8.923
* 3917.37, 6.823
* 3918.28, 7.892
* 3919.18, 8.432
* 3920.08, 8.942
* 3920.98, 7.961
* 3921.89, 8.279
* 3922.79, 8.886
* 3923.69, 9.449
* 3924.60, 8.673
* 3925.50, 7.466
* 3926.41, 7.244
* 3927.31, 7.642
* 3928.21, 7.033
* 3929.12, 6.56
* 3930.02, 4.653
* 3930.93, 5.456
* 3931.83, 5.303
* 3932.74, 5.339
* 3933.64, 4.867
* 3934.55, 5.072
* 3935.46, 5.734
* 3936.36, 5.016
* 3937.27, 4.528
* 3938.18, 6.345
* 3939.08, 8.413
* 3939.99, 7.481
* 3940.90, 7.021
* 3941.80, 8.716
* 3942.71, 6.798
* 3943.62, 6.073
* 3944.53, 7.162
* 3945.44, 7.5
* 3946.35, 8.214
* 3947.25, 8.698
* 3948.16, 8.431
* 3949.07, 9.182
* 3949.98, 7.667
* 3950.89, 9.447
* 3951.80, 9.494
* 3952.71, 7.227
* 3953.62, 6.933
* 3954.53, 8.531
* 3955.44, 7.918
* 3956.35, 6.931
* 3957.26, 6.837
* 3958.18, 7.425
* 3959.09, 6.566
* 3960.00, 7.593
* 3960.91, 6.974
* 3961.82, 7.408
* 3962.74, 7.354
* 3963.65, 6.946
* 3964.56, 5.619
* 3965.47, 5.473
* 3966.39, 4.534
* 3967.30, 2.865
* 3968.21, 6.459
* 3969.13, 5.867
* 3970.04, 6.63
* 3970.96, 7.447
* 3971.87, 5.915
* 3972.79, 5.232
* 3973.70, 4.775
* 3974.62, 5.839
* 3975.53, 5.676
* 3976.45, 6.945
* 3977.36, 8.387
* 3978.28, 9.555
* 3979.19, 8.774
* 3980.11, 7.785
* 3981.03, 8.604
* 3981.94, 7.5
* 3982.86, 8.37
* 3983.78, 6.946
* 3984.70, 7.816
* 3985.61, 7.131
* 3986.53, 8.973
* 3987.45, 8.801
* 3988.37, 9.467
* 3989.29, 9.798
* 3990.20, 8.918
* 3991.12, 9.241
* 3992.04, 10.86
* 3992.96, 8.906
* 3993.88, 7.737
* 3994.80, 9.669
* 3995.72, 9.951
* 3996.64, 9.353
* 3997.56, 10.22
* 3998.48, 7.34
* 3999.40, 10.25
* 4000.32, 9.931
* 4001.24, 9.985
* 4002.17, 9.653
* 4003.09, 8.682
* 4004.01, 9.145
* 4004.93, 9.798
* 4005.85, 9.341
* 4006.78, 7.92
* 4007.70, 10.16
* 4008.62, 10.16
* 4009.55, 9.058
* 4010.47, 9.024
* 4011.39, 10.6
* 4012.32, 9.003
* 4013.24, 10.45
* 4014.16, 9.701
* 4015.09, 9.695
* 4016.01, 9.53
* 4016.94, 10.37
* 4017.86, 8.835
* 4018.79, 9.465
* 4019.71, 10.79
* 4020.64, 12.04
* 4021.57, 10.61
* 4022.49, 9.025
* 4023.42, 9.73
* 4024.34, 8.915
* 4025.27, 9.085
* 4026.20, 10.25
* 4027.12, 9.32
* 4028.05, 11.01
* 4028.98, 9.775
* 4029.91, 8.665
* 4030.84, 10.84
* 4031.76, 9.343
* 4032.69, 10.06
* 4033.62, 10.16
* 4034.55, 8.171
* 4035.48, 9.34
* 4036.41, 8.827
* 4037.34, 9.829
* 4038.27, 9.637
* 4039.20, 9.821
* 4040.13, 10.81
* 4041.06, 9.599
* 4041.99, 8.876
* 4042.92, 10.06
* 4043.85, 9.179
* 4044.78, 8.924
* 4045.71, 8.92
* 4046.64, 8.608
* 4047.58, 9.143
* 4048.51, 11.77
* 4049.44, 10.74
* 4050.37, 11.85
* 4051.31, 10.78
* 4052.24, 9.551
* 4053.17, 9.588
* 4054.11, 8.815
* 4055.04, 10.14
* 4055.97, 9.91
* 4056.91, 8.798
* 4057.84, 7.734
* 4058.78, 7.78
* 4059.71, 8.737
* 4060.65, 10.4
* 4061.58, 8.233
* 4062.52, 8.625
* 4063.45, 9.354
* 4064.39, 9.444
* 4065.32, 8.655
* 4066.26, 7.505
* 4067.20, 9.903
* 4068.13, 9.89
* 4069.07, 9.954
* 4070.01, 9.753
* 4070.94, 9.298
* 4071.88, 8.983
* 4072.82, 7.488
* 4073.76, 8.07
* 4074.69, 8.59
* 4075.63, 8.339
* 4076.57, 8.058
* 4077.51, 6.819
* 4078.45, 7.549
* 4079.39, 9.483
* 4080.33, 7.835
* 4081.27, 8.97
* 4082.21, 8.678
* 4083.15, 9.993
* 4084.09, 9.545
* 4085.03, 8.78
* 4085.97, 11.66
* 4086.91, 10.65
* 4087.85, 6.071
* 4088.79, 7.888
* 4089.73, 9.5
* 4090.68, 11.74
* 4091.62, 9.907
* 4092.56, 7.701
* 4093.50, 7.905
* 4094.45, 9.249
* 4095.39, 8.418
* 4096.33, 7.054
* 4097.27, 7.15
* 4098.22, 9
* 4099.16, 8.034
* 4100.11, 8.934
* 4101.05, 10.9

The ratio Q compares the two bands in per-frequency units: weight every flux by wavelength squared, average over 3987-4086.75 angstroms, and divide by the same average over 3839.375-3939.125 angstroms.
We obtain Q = 1.36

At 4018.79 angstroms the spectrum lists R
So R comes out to 9.465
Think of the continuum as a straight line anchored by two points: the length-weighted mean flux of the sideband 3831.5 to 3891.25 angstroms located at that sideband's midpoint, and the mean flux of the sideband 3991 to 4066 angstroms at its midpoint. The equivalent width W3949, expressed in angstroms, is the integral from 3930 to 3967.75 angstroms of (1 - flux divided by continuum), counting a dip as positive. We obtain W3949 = 7.2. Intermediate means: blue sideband 7.22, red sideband 9.55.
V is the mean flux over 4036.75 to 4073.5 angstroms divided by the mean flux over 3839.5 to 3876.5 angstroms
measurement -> 1.22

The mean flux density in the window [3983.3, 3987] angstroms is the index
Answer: 7.72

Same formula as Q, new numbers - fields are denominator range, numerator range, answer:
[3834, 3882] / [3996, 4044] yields 1.43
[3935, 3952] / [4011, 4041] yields 1.37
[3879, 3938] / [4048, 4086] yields 1.35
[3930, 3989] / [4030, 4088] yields 1.38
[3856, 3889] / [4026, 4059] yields 1.39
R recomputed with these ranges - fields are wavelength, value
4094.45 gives 9.249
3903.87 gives 7.593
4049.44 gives 10.74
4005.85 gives 9.341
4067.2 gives 9.903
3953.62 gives 6.933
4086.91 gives 10.65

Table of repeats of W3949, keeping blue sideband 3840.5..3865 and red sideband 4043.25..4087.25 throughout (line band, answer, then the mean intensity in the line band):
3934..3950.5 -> 2.07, 7.11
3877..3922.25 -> 0.75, 7.64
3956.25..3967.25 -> 2.39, 6.49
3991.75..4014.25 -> -2.12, 9.46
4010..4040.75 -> -3.28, 9.78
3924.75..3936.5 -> 2.90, 6.05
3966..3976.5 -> 3.43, 5.64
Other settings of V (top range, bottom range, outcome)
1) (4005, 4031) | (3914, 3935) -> 1.33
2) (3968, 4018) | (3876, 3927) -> 1.12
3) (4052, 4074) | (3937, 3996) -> 1.20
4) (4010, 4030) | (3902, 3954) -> 1.32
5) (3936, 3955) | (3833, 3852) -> 1.14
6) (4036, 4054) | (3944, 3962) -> 1.26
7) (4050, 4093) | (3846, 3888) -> 1.20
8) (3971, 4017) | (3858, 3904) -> 1.14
